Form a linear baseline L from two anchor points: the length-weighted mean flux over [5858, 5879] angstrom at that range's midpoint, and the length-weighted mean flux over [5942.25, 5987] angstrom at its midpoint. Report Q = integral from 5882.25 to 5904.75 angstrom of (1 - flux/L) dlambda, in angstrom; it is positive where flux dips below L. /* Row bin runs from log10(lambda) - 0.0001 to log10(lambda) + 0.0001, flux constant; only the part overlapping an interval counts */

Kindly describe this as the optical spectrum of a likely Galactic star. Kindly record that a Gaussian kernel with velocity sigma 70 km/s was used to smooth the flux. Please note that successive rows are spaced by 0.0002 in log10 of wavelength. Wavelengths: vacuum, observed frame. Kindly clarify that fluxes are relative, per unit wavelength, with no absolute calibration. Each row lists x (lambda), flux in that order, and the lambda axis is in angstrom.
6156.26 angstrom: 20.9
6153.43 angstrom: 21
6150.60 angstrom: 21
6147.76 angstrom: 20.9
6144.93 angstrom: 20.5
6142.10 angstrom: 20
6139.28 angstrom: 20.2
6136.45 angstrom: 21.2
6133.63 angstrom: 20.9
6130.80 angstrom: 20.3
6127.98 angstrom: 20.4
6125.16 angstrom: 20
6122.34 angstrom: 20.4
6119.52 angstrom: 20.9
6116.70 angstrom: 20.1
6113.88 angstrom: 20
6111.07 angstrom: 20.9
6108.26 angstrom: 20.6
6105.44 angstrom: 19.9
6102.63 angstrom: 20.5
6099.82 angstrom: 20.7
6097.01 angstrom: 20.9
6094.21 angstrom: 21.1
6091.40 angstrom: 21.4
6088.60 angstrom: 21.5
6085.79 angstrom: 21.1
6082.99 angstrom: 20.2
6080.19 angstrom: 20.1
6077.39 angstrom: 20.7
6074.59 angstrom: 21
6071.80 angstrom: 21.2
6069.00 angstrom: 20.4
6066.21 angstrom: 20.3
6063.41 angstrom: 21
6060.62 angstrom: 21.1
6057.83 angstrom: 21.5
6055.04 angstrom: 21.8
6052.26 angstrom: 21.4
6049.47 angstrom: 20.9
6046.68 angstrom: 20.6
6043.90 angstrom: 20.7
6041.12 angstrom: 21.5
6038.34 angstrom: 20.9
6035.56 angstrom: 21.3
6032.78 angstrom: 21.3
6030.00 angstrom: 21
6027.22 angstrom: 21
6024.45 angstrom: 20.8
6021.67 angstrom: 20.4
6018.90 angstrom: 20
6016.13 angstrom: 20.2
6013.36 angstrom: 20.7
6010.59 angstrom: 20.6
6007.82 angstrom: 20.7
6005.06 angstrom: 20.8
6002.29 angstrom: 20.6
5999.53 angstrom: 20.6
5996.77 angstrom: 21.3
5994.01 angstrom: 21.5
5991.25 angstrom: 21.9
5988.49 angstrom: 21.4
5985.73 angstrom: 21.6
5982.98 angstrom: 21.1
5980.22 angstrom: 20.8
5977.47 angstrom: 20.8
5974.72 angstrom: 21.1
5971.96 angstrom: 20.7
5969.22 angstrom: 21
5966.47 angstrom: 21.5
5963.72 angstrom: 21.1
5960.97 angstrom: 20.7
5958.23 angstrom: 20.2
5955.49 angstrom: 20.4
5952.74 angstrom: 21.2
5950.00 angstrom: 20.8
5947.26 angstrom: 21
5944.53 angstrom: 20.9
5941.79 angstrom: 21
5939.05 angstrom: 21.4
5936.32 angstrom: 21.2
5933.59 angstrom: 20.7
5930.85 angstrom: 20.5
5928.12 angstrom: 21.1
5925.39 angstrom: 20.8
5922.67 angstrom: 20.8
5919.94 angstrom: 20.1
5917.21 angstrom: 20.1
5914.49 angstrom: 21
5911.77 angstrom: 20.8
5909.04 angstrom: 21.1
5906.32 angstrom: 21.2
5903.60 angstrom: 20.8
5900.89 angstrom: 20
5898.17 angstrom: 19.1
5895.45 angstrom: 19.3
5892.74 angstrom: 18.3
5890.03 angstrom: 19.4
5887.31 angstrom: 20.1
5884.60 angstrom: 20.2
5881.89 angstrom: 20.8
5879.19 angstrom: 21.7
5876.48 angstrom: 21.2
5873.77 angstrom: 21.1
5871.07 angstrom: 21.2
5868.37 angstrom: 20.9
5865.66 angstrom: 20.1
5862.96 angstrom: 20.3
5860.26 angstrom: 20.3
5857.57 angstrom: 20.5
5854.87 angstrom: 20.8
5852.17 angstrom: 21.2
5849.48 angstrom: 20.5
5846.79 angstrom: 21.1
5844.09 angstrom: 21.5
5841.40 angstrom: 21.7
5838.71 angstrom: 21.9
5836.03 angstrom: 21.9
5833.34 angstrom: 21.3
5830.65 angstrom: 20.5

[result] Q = 1.2 angstrom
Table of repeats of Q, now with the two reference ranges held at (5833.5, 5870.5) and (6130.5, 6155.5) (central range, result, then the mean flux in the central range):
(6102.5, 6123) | 0.3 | 20.4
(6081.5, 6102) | -0.2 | 21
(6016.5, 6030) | 0.2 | 20.6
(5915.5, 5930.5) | 0.2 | 20.6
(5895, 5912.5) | 0.5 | 20.4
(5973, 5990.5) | -0.2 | 21.1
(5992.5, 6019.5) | 0.1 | 20.7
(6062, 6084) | 0.2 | 20.6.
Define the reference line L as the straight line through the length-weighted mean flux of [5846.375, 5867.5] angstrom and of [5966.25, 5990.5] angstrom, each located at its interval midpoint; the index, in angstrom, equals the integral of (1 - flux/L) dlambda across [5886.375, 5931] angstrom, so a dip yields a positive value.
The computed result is 1.2 angstrom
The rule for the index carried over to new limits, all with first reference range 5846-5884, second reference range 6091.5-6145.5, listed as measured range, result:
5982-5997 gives -0.6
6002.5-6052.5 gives -0.4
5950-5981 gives -0.2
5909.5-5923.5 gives 0.1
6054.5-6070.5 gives -0.3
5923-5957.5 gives -0.3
